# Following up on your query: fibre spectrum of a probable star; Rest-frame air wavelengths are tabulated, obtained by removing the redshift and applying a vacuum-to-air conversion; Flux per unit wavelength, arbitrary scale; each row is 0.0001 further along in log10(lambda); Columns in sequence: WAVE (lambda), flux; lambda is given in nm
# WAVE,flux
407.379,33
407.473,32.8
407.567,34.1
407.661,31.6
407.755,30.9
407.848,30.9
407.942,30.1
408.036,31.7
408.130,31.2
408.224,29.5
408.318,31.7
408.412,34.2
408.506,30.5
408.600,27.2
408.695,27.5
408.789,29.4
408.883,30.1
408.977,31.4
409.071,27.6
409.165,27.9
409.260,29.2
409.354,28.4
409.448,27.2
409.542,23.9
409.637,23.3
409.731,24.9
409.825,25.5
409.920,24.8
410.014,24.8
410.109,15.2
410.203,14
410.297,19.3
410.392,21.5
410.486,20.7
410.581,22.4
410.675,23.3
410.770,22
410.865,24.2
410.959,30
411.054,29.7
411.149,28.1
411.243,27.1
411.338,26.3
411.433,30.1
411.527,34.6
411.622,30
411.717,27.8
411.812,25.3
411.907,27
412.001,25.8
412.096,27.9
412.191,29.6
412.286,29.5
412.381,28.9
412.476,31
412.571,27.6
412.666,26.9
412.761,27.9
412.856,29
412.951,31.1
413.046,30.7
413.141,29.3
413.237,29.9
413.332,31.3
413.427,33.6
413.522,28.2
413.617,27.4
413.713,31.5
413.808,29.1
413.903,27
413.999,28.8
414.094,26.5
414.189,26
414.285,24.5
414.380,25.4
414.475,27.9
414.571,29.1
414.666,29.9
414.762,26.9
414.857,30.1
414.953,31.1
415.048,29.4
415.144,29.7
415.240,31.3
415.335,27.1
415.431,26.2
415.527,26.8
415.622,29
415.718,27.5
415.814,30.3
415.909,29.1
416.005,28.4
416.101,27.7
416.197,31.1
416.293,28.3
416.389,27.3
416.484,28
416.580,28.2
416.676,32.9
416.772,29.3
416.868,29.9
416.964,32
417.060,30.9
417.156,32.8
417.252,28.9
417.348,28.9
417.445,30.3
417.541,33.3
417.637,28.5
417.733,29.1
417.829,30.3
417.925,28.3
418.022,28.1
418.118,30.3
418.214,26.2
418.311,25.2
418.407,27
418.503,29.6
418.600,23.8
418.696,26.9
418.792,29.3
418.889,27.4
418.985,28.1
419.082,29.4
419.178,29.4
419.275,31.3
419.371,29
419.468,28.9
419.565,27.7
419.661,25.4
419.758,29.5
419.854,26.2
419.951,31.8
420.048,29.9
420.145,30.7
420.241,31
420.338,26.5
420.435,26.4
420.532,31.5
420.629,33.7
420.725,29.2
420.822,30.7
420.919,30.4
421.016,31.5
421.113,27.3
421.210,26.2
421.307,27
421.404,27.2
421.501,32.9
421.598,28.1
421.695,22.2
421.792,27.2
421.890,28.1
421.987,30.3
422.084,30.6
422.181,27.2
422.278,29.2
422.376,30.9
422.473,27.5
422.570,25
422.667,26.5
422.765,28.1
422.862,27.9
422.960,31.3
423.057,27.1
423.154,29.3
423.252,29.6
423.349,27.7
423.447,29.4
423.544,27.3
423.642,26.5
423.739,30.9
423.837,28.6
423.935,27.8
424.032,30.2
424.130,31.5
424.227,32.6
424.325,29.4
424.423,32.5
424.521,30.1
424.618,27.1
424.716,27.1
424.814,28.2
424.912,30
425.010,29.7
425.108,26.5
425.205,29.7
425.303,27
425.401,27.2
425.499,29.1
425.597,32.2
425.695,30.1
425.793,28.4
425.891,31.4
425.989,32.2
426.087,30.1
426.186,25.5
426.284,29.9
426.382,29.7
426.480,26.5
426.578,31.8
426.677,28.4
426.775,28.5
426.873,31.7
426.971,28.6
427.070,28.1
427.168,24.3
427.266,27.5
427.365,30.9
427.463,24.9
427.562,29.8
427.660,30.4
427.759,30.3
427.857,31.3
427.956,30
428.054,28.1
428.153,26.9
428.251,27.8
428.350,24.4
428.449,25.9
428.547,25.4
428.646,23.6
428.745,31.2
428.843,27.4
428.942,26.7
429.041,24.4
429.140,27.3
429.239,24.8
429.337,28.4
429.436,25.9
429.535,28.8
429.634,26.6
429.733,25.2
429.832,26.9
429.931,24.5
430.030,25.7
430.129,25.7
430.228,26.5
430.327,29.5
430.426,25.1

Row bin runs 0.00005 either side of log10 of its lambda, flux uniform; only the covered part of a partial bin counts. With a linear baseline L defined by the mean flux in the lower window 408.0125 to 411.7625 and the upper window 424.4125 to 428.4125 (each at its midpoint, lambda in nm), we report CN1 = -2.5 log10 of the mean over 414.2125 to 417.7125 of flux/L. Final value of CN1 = -0.06 mag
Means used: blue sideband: 26.7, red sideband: 28.8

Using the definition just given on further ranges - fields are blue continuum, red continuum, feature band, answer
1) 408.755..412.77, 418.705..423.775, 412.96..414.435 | -0.067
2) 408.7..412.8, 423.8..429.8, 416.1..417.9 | -0.105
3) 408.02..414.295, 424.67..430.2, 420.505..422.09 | -0.046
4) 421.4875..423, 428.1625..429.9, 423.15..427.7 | -0.064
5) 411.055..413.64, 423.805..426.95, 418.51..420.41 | 0.026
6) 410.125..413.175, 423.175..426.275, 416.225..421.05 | -0.043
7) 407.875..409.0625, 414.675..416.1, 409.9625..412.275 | 0.171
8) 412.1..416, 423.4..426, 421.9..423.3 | 0.023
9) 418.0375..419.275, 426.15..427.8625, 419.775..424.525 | -0.028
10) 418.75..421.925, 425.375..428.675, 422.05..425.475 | -0.003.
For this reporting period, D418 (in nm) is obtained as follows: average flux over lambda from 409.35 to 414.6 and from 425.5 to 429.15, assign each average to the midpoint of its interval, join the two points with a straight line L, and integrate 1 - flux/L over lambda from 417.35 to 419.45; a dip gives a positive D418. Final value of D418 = -0.09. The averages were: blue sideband 26.8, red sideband 28.4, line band 28.6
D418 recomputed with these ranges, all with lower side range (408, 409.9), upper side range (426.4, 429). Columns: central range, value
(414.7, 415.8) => -0.013 nm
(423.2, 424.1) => -0.017 nm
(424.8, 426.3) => -0.056 nm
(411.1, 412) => 0.004 nm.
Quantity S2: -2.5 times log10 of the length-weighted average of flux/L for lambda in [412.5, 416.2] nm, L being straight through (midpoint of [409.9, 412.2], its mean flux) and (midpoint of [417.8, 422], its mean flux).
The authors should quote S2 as -0.09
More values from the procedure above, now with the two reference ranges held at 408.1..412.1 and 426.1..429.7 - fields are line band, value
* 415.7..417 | -0.09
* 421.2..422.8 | -0.02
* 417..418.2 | -0.11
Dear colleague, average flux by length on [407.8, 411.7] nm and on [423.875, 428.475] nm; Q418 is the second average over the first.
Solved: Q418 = 1.08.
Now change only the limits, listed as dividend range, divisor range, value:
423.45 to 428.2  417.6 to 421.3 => 1.01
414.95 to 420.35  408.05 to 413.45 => 1.06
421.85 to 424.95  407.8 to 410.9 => 1.10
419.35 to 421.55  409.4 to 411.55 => 1.20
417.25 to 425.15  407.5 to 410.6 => 1.06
